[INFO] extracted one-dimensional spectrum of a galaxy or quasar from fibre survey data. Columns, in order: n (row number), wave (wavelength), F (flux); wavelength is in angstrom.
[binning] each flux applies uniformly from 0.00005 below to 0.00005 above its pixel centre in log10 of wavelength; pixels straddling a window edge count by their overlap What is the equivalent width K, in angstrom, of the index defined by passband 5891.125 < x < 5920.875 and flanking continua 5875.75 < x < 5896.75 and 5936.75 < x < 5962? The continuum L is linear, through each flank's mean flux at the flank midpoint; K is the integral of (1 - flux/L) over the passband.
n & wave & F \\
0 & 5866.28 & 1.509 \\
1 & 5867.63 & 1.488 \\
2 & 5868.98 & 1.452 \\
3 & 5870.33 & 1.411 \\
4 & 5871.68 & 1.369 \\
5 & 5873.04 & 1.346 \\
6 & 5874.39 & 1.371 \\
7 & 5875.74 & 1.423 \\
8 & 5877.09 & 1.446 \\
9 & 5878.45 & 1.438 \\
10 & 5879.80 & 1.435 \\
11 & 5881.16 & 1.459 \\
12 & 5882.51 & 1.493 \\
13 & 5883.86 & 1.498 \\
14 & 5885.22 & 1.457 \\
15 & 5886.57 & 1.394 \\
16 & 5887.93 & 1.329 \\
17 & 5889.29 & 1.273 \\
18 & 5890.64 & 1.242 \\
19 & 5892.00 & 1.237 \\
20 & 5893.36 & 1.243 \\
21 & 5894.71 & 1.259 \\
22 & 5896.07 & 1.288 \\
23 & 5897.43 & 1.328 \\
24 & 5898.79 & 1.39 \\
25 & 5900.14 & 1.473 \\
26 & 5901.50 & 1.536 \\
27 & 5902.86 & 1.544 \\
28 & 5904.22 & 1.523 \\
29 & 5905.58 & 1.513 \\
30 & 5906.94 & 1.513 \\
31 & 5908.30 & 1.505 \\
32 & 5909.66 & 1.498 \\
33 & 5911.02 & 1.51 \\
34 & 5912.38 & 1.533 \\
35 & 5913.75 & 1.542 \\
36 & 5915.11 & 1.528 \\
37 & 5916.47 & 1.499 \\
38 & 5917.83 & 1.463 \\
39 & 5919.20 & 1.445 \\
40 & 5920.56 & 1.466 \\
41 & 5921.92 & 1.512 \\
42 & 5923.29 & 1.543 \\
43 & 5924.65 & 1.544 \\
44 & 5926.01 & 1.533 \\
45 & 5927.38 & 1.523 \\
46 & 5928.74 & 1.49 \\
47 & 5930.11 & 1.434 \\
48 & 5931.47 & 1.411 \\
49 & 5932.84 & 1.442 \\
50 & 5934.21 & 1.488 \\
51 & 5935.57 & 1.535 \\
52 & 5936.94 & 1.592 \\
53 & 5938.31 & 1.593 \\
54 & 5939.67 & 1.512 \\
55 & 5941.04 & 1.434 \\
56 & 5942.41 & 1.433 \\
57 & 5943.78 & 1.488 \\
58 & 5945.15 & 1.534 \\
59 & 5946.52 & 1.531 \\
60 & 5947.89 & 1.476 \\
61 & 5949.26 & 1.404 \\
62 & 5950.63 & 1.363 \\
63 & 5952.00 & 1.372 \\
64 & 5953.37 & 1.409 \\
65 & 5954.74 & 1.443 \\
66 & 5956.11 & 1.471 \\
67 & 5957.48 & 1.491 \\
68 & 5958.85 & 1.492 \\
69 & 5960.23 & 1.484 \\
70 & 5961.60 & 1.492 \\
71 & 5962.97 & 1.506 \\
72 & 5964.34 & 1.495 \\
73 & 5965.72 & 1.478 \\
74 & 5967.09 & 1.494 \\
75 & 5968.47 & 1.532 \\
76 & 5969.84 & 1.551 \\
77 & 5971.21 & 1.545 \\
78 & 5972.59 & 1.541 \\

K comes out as -1.0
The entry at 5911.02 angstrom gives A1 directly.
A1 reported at 1.51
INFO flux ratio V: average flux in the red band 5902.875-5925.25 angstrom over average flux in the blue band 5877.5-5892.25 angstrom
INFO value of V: 1.1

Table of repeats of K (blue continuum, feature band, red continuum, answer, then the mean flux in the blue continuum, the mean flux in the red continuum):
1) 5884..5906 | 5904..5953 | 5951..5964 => -2.4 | 1.38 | 1.46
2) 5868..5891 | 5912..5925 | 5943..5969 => -0.6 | 1.41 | 1.47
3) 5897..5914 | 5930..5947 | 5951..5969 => -0.2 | 1.49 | 1.47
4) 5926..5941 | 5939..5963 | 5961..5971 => 0.7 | 1.5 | 1.51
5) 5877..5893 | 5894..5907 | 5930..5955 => -0.2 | 1.39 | 1.47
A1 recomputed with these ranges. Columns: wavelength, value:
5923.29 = 1.543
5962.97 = 1.506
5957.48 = 1.491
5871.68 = 1.369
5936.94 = 1.592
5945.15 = 1.534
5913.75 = 1.542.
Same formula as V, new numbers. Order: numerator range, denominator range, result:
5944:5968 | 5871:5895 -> 1.07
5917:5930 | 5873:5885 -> 1.04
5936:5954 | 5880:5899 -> 1.09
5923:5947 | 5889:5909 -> 1.08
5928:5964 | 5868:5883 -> 1.04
